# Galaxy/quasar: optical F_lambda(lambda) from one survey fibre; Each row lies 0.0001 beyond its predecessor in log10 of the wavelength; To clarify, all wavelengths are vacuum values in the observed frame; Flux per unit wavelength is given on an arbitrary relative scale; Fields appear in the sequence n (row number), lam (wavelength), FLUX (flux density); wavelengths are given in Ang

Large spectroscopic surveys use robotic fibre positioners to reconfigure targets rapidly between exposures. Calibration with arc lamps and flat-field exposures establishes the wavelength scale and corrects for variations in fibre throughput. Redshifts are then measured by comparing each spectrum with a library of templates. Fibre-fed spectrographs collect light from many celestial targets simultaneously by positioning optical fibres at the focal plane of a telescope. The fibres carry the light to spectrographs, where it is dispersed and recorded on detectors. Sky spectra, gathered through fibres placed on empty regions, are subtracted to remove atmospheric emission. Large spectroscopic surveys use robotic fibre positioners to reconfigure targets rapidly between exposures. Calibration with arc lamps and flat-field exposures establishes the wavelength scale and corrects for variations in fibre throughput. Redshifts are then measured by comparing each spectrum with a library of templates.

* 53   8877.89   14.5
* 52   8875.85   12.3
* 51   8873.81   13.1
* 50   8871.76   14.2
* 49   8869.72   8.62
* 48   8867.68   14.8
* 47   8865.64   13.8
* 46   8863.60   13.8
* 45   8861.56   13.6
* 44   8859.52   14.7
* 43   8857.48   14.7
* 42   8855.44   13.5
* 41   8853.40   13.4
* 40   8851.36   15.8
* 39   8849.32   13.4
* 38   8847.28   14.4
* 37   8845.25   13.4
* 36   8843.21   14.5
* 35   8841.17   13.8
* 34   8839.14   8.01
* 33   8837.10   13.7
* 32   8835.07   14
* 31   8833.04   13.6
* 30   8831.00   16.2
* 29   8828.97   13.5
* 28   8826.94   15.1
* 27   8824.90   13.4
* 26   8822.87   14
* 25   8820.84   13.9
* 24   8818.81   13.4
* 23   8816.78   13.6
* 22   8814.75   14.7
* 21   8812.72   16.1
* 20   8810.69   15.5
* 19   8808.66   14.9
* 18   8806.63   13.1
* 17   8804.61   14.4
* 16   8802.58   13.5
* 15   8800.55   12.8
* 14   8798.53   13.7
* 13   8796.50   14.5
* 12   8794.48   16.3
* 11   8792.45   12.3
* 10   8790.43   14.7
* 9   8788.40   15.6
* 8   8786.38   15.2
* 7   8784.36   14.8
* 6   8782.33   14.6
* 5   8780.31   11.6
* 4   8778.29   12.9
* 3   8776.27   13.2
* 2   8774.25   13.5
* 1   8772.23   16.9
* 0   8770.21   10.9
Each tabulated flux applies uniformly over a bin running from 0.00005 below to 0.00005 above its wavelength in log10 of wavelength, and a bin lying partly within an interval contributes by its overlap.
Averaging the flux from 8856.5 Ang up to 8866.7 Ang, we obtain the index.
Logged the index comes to 14.1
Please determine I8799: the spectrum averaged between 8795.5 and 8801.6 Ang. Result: 13.7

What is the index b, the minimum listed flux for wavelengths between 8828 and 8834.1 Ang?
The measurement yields 13.5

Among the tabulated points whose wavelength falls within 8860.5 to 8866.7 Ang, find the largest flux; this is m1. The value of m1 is 13.8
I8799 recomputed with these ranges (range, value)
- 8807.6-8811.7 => 15.2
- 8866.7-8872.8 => 12.5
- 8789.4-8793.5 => 13.5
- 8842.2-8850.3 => 13.9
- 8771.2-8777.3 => 14.5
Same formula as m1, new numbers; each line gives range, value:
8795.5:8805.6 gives 14.5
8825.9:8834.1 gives 16.2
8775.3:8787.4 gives 15.2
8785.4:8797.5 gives 16.3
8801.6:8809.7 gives 14.9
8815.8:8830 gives 15.1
